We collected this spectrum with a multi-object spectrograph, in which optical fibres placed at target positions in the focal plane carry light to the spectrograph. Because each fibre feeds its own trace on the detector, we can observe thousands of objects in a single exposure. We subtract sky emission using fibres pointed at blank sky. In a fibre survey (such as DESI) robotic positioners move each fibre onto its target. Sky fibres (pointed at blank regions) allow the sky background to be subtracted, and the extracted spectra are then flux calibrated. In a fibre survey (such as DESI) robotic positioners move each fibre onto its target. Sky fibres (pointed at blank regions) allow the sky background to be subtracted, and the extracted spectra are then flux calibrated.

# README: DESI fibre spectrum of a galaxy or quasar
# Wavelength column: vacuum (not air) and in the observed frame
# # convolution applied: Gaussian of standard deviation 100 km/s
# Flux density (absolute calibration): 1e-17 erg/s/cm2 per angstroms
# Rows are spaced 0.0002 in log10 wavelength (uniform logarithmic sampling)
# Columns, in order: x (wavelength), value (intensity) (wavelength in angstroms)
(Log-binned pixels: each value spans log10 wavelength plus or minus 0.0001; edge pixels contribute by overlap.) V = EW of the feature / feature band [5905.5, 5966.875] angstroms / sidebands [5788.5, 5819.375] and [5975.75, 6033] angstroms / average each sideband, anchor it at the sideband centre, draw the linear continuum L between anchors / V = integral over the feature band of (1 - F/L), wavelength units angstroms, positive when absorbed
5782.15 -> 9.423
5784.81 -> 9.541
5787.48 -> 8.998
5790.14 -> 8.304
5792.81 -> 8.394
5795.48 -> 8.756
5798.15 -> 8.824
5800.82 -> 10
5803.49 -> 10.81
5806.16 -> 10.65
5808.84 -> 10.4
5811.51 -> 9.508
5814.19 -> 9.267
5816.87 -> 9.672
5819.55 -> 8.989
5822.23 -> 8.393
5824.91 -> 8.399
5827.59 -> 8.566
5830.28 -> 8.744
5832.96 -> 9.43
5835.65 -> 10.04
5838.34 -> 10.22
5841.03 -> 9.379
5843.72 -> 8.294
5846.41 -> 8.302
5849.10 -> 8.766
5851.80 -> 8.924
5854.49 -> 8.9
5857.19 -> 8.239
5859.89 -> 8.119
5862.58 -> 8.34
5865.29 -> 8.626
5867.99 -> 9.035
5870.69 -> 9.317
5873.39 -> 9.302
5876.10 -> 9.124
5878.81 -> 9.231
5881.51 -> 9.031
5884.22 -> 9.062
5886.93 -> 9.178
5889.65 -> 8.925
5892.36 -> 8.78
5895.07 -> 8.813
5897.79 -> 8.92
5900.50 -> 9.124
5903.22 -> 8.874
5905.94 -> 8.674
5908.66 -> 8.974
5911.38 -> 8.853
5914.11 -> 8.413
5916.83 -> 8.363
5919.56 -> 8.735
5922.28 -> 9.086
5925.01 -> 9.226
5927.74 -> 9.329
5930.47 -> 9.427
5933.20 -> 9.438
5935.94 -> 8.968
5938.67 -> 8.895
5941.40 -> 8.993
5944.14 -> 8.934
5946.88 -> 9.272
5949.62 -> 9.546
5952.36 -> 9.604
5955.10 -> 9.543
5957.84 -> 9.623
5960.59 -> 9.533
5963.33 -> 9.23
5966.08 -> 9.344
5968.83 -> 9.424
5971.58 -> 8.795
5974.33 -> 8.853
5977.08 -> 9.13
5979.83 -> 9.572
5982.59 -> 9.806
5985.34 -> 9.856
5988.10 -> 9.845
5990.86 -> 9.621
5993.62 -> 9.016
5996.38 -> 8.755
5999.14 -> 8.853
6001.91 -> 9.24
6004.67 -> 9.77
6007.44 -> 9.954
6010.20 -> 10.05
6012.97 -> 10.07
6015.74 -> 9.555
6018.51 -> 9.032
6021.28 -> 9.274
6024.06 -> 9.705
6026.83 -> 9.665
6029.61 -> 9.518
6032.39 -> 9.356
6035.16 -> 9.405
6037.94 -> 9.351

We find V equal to 2.4 angstroms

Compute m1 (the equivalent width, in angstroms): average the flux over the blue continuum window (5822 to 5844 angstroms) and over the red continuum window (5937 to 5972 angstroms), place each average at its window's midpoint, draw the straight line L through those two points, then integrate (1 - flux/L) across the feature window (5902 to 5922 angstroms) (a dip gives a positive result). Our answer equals 1.12 angstroms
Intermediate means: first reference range 9.12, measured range 8.72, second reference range 9.3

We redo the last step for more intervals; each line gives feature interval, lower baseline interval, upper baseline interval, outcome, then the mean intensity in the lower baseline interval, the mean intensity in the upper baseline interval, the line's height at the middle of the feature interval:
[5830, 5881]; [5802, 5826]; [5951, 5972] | 3.0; 9.58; 9.41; 9.53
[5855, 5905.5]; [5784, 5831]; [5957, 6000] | 2.1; 9.24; 9.33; 9.28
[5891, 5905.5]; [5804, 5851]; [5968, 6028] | 0.7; 9.26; 9.45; 9.34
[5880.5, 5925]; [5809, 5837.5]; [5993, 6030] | 2.0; 9.17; 9.47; 9.3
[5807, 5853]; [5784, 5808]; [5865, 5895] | 0.5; 9.38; 9.06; 9.25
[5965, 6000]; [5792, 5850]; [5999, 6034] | 0.8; 9.28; 9.57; 9.52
